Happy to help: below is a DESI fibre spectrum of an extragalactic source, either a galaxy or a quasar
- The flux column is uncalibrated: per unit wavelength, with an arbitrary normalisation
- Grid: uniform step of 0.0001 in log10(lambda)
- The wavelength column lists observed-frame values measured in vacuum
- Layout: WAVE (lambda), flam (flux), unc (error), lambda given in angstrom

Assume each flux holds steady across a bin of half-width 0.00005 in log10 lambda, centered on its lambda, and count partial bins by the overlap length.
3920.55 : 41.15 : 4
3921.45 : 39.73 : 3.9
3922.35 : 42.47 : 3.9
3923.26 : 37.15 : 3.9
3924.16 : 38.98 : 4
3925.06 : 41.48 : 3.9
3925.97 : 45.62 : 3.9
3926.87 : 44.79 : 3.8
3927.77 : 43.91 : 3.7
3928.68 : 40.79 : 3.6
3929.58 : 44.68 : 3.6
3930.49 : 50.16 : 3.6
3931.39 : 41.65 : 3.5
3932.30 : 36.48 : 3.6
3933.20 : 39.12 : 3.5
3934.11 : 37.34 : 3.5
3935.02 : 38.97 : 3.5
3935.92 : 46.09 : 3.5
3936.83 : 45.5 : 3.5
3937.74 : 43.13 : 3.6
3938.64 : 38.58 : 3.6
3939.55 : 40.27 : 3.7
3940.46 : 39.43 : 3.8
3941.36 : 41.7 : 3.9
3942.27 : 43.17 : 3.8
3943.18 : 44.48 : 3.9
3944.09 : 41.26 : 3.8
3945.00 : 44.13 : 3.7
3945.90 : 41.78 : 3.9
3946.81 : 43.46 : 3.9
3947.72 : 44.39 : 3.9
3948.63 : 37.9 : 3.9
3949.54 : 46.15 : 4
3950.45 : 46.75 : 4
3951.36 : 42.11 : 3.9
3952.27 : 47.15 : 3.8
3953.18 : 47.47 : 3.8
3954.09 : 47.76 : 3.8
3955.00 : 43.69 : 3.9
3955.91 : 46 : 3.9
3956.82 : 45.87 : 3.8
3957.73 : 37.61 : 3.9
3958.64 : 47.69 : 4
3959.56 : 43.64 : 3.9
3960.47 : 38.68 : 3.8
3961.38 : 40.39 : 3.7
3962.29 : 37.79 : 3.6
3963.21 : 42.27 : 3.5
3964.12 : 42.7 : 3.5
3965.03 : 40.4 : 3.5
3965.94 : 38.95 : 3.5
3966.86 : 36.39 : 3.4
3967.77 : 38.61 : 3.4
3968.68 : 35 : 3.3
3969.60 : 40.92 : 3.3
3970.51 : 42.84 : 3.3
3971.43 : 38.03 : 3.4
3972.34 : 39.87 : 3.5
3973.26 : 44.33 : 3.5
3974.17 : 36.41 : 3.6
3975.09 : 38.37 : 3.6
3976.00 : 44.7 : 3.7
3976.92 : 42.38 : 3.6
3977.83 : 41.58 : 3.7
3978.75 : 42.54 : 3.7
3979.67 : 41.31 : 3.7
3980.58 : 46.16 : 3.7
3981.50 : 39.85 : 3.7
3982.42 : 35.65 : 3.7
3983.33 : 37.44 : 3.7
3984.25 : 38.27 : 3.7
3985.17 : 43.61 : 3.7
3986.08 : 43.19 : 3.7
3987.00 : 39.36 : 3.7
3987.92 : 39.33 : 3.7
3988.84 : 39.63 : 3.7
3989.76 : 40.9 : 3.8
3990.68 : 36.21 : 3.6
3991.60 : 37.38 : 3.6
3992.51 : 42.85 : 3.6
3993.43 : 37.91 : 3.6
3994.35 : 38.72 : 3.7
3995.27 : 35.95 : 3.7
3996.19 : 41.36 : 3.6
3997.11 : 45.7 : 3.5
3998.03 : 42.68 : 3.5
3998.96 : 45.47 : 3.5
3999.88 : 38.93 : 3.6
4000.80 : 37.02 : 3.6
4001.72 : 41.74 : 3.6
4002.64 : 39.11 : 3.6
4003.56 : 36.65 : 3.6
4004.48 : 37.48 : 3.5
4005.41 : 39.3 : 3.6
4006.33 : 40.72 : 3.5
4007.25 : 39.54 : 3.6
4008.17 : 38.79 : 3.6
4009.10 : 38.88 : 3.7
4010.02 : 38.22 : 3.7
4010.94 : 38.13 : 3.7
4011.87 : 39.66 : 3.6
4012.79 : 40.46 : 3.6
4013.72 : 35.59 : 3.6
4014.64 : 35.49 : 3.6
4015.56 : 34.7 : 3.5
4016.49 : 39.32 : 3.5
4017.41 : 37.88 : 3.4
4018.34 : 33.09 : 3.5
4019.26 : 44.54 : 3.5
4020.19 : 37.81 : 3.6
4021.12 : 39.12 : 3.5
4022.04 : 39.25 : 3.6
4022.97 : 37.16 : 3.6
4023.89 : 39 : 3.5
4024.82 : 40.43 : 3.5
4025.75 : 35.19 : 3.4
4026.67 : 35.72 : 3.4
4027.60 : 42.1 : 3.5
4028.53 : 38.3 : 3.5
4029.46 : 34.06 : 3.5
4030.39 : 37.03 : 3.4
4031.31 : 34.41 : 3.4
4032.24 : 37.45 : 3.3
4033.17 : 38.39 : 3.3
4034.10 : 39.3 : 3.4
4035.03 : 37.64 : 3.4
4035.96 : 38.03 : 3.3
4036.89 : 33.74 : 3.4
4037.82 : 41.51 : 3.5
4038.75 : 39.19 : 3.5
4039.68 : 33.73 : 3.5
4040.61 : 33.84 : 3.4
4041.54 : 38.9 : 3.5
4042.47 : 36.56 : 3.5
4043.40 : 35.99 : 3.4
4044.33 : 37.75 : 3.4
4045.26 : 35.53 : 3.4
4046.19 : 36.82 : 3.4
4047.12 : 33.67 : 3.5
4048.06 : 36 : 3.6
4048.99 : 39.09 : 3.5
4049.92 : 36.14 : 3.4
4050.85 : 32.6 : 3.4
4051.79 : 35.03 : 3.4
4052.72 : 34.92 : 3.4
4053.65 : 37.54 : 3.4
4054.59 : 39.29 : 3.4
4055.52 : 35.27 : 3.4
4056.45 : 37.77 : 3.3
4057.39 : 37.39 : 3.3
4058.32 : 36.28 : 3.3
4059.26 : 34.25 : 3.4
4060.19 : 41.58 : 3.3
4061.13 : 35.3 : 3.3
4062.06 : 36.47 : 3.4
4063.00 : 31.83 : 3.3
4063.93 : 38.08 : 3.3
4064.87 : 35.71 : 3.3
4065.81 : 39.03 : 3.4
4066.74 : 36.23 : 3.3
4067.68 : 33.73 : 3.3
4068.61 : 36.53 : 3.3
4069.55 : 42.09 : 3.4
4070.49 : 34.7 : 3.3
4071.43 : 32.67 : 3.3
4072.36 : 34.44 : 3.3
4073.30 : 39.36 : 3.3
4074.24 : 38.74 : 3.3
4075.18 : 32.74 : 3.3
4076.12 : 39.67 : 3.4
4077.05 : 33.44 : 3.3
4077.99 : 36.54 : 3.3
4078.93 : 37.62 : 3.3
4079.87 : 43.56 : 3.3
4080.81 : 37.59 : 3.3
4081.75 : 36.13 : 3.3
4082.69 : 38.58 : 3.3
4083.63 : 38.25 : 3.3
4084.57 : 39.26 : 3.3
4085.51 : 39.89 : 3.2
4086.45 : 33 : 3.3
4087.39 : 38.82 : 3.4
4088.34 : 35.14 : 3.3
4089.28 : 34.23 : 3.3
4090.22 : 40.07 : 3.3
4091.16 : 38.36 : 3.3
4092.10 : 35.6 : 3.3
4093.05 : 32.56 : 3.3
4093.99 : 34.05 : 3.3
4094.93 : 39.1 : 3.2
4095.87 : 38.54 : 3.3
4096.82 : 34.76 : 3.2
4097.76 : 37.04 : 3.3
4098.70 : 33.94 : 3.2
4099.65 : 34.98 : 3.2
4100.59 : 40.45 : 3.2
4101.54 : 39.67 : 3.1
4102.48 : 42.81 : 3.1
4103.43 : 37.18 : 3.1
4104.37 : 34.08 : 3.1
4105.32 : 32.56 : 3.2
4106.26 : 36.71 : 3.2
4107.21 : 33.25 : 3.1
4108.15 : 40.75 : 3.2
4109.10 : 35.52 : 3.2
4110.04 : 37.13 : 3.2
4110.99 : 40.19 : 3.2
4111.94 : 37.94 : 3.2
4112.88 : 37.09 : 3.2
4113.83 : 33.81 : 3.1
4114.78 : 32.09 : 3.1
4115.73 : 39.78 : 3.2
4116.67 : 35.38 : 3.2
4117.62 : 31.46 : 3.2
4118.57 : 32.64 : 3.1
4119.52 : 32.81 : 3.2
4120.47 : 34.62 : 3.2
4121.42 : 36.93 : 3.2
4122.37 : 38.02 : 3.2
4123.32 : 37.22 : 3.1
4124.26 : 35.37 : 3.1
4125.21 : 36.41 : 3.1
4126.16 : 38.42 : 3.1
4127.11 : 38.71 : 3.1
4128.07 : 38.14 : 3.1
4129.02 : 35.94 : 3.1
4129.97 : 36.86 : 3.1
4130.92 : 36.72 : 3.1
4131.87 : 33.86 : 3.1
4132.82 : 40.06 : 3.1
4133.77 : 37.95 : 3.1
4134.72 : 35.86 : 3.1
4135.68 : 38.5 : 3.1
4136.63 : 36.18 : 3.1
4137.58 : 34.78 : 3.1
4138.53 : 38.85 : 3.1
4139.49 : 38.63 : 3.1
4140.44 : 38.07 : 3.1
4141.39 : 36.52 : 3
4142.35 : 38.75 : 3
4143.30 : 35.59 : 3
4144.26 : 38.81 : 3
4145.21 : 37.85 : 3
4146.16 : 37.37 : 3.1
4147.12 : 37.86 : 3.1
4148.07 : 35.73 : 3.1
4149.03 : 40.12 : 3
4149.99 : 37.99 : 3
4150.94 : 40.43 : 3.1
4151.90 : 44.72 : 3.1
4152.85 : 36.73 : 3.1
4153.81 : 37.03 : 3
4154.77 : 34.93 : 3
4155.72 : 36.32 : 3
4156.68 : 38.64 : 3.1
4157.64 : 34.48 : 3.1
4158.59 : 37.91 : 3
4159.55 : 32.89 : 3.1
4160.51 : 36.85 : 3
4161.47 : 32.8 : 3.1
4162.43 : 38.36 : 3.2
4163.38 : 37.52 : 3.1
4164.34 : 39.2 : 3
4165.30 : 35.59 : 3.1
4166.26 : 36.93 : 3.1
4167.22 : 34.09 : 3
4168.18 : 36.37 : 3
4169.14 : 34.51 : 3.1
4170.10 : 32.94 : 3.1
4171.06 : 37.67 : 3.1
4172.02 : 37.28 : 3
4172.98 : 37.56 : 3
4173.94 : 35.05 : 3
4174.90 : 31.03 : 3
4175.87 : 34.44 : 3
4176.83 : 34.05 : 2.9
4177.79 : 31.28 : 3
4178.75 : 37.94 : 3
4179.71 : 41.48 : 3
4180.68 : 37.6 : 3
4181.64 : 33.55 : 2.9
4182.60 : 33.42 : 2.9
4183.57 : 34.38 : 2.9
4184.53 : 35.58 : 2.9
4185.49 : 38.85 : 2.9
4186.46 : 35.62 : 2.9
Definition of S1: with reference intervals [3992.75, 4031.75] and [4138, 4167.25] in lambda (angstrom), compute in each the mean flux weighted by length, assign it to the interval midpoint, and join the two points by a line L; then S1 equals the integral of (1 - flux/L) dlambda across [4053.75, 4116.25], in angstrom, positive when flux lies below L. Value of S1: 1.9 angstrom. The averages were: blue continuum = 38.7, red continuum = 37.4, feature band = 36.8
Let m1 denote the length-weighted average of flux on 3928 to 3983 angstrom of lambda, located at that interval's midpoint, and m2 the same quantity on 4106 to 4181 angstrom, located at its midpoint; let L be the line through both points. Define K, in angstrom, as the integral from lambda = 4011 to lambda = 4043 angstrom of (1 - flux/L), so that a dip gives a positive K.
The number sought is 1.82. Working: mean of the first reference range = 41.9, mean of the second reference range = 36.6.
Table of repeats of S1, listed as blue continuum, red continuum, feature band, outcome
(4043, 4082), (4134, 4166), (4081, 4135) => 0.5 angstrom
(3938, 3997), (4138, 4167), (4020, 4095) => 4.8 angstrom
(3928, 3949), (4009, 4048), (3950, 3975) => -0.6 angstrom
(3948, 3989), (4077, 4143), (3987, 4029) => 1.3 angstrom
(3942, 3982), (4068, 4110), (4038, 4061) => 1.2 angstrom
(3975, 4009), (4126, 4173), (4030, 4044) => 0.8 angstrom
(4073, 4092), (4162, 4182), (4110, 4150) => -0.1 angstrom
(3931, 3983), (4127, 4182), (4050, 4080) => 1.9 angstrom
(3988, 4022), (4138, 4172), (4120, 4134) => 0.2 angstrom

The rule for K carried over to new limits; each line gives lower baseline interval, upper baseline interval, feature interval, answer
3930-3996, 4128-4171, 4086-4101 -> 0.80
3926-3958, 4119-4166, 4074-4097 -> 1.04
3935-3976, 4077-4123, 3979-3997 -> 0.41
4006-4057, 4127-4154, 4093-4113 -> 0.37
